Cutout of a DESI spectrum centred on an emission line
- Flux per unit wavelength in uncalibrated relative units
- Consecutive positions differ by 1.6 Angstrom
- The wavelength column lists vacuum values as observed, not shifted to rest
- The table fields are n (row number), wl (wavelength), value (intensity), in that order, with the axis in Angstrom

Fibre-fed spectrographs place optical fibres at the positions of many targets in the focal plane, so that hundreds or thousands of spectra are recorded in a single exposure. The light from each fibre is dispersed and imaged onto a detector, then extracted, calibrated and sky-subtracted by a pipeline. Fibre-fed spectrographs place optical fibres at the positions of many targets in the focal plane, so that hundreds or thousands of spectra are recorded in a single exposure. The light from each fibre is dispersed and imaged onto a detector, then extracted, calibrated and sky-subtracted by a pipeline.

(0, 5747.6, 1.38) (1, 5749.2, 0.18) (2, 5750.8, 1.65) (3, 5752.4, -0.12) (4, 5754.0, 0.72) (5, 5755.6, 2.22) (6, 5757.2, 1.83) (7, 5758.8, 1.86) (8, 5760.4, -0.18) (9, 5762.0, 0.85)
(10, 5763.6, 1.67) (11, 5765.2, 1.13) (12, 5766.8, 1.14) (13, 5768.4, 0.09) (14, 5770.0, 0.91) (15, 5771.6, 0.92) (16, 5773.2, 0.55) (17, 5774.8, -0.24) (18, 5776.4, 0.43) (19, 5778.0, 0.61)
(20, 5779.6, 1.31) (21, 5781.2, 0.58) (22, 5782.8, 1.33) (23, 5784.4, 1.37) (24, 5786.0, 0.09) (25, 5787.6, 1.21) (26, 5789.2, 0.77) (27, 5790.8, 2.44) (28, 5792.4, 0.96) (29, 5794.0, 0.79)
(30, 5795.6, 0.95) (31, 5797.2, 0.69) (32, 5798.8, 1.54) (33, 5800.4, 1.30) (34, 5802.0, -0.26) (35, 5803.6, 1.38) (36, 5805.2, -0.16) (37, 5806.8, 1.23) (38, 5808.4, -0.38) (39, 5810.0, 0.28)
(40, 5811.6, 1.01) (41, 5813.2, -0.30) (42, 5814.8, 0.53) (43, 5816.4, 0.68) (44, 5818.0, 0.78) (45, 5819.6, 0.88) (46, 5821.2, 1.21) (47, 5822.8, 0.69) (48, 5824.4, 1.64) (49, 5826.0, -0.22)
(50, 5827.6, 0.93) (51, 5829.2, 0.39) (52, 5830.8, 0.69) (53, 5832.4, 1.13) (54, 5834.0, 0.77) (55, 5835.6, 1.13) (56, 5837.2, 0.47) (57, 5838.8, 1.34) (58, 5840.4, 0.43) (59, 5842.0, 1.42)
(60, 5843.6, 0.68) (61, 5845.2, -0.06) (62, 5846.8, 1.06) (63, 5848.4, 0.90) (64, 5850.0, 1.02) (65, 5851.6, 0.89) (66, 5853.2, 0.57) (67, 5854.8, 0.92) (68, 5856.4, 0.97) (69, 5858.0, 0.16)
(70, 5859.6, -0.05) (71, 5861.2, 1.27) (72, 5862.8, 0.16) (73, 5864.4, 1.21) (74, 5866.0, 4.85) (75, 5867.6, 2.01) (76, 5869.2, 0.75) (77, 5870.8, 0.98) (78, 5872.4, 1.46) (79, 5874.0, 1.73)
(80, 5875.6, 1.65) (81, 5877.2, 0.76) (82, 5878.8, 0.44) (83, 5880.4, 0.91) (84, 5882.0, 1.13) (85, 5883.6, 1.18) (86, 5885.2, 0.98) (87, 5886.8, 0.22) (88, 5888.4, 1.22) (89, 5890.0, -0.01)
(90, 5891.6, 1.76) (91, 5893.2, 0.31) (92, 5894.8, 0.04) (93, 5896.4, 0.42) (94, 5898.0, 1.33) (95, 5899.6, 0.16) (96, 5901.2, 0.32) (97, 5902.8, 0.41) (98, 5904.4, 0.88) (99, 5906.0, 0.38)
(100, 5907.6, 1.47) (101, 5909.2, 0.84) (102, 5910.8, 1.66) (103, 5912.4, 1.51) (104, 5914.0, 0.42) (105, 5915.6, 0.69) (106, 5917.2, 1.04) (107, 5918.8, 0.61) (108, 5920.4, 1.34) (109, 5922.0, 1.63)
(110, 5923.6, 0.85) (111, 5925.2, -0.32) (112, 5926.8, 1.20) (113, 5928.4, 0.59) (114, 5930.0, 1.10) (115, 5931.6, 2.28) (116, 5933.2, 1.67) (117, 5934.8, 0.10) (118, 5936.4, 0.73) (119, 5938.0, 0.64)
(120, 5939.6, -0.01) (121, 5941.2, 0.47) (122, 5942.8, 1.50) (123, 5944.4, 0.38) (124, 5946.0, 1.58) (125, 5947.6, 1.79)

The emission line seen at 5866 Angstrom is H-beta 4861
